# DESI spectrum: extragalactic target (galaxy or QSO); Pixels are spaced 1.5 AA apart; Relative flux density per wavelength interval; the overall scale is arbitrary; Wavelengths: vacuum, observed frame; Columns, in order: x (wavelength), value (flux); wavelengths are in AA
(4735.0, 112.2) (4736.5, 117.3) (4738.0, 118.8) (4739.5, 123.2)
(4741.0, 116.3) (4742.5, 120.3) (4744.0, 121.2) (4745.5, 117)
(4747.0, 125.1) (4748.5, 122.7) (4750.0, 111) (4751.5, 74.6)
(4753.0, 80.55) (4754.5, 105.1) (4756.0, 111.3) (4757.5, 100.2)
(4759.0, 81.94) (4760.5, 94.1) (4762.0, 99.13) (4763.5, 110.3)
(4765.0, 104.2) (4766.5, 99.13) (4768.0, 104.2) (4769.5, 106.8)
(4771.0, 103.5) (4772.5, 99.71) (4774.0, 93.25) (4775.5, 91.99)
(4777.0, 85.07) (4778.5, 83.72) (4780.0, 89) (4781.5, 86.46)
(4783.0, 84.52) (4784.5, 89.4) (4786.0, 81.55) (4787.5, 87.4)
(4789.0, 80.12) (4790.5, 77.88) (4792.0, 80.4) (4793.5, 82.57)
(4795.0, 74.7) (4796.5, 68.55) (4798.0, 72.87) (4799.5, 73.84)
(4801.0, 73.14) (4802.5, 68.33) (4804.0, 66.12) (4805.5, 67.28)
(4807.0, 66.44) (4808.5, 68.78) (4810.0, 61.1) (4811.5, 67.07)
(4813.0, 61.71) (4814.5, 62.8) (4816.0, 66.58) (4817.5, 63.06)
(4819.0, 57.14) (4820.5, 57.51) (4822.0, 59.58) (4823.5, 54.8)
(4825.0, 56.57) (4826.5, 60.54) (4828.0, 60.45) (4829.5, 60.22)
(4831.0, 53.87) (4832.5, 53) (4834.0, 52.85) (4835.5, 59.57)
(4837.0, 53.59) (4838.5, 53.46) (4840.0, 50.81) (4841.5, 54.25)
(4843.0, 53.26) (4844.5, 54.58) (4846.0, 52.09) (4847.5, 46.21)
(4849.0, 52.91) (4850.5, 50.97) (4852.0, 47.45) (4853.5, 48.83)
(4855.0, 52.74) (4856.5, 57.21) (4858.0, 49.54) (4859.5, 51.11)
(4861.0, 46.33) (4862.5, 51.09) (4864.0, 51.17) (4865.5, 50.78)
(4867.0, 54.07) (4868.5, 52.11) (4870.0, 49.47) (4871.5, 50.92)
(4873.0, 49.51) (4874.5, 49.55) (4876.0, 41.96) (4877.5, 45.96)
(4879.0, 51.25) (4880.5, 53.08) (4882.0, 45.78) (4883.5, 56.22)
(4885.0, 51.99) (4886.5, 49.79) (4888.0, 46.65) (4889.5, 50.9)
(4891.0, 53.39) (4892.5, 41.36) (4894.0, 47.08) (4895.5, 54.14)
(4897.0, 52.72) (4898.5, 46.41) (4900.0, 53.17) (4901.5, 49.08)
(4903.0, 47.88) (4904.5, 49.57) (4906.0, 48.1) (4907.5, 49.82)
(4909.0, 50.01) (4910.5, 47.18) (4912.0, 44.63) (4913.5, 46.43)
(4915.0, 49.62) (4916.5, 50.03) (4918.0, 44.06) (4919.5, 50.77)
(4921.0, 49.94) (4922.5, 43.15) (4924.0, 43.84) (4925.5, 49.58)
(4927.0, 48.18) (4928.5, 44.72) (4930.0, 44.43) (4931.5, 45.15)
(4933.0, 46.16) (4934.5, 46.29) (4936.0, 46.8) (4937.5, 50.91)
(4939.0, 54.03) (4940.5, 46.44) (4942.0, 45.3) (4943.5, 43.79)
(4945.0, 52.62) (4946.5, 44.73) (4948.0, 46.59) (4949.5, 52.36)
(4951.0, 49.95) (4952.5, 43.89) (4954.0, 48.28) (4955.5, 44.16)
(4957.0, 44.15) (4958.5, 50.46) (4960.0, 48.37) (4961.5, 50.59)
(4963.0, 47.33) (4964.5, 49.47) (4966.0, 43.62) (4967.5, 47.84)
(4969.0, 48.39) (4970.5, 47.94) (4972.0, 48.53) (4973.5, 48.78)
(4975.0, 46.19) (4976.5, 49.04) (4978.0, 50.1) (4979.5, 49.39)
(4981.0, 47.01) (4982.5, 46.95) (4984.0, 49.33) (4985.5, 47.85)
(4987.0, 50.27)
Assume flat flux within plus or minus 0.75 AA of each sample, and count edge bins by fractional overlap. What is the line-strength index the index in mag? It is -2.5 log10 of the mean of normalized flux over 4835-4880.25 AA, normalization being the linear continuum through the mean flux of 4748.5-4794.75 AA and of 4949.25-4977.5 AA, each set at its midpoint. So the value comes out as 0.38 mag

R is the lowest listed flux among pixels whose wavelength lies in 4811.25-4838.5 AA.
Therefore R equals 52.85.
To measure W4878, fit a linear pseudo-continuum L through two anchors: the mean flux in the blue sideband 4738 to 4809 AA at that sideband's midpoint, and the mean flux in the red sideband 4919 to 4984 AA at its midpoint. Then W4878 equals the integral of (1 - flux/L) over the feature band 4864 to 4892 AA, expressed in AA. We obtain 6.7 AA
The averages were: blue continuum 92.4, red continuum 47.6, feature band 50.1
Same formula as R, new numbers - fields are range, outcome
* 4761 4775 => 93.25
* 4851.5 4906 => 41.36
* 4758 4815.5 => 61.1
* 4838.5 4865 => 46.21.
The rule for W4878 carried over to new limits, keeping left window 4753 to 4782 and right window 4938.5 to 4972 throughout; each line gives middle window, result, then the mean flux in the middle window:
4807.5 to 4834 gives 7.3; 60.1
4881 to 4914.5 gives 7.2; 49.2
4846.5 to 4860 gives 4.3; 50.8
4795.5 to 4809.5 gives 2.9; 69.4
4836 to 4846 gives 3.1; 53.4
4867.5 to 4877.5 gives 3.0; 48.8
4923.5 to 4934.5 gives 1.7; 46.1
